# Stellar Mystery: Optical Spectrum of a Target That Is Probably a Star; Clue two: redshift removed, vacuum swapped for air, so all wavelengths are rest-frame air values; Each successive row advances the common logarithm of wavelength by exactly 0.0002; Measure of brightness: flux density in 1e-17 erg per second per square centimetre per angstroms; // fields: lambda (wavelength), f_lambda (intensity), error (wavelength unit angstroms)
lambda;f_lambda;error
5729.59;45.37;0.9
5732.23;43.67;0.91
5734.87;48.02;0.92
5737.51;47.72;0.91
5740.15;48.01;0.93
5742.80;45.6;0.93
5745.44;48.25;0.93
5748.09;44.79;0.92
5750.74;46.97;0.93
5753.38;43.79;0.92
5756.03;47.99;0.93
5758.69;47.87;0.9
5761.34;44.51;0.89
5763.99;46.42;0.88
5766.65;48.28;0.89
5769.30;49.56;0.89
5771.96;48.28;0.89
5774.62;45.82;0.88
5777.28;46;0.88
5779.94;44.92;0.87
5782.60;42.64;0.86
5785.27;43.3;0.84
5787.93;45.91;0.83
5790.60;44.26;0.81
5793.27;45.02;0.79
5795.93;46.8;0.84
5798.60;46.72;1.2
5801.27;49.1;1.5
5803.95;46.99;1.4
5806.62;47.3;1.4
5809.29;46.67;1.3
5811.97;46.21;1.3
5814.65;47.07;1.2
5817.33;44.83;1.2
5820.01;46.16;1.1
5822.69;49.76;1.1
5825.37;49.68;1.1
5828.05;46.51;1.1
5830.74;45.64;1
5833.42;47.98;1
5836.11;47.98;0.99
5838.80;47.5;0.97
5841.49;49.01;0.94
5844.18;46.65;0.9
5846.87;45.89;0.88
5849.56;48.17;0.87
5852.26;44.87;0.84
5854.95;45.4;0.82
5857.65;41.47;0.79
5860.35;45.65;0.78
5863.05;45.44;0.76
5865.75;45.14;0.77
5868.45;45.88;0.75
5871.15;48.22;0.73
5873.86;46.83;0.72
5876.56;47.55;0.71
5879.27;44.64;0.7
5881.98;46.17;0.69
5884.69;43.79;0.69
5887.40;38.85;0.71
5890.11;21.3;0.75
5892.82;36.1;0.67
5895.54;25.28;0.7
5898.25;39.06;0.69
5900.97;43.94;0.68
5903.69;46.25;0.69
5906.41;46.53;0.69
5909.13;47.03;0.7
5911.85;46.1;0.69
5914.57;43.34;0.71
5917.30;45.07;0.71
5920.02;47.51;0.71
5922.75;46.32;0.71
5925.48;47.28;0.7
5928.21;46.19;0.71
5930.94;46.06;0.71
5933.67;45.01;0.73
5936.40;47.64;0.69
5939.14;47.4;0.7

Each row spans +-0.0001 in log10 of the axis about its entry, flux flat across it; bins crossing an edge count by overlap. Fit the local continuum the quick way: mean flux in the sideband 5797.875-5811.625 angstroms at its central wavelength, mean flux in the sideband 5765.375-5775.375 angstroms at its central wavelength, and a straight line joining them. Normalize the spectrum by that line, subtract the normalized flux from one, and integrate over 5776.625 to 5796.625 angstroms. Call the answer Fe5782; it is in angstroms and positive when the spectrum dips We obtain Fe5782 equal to 1.2 angstroms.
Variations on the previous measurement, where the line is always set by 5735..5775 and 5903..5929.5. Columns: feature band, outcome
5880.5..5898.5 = 4.14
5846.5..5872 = 0.49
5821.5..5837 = -0.43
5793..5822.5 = -0.06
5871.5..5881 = -0.03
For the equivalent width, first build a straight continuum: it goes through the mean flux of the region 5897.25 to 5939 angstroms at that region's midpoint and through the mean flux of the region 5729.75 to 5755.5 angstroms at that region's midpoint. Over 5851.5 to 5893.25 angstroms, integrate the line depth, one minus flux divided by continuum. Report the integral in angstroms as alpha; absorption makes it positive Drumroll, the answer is 2.5 angstroms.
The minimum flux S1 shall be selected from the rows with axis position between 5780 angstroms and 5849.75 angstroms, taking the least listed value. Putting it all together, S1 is 42.64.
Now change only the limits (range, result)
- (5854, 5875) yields 41.47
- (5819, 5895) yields 21.3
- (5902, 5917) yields 43.34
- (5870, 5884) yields 44.64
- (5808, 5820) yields 44.83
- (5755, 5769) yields 44.51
